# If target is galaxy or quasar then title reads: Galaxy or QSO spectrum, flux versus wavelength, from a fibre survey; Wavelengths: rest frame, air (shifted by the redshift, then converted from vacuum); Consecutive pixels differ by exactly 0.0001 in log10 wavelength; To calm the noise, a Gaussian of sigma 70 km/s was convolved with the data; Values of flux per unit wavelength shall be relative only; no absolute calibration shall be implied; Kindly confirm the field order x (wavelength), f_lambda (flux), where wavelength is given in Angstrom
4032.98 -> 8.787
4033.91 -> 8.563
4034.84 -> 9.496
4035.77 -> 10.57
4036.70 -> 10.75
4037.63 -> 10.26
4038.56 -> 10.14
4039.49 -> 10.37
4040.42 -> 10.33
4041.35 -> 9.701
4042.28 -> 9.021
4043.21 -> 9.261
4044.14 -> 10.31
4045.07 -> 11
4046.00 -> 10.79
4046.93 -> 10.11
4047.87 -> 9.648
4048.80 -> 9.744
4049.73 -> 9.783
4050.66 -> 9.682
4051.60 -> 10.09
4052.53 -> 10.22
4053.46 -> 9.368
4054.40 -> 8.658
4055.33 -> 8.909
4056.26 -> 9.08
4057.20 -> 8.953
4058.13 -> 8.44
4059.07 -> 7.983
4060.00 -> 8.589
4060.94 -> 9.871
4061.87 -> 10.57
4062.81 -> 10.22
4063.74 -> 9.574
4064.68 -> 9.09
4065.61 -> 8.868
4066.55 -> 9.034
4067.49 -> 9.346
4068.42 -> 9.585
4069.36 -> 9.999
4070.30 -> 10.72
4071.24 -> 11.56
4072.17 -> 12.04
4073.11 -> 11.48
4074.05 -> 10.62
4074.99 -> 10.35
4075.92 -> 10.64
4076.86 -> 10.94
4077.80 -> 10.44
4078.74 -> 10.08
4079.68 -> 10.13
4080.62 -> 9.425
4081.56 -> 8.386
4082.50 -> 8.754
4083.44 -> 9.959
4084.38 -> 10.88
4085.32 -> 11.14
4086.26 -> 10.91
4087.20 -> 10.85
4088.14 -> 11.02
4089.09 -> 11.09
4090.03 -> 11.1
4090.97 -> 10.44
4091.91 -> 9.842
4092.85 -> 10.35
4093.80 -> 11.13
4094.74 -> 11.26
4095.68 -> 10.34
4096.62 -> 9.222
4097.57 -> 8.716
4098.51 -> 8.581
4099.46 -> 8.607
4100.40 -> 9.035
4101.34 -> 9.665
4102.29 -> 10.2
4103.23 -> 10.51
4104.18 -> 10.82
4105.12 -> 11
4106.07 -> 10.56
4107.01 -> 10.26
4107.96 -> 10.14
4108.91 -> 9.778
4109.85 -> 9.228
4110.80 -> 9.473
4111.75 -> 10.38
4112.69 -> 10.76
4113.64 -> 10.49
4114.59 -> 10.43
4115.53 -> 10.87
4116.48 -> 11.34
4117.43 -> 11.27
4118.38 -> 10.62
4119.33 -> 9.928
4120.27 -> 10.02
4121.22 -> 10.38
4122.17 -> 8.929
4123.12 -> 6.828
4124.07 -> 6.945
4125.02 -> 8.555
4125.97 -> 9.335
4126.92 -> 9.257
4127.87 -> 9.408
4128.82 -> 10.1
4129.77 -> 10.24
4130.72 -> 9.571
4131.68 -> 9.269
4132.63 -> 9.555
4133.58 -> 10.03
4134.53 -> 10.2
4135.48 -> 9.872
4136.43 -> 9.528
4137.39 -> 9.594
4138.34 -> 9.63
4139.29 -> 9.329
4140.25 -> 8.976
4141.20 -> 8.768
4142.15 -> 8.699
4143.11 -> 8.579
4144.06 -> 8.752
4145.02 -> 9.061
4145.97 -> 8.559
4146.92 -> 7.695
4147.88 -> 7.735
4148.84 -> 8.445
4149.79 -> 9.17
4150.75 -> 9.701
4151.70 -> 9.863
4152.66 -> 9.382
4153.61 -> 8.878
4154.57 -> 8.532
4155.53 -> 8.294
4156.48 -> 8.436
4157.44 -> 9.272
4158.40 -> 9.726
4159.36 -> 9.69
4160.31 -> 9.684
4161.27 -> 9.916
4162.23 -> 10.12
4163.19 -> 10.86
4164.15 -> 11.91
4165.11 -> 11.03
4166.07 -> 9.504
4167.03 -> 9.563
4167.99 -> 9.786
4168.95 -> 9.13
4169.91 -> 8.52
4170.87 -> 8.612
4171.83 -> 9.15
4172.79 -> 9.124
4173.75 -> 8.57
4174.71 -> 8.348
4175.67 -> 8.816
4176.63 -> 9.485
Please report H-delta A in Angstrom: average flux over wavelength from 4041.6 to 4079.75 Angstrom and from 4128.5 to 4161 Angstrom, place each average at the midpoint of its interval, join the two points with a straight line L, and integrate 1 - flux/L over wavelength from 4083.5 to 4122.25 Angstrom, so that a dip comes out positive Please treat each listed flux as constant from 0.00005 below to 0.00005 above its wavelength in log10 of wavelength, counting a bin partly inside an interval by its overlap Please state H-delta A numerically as -3.1 Angstrom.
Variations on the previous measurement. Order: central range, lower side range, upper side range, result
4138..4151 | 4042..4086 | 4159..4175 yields 1.2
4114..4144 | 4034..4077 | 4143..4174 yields -0.3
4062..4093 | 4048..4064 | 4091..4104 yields -2.0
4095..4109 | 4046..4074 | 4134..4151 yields -0.7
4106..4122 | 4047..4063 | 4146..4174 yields -1.7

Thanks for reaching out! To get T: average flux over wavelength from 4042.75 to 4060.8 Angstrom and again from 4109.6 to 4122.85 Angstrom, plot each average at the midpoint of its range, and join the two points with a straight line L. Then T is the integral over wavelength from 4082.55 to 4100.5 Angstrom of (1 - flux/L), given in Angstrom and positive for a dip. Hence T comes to -0.5 Angstrom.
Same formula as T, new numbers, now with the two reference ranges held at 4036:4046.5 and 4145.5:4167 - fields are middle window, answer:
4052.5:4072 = 1.1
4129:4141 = -0.1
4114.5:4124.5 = -0.1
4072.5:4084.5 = -0.3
